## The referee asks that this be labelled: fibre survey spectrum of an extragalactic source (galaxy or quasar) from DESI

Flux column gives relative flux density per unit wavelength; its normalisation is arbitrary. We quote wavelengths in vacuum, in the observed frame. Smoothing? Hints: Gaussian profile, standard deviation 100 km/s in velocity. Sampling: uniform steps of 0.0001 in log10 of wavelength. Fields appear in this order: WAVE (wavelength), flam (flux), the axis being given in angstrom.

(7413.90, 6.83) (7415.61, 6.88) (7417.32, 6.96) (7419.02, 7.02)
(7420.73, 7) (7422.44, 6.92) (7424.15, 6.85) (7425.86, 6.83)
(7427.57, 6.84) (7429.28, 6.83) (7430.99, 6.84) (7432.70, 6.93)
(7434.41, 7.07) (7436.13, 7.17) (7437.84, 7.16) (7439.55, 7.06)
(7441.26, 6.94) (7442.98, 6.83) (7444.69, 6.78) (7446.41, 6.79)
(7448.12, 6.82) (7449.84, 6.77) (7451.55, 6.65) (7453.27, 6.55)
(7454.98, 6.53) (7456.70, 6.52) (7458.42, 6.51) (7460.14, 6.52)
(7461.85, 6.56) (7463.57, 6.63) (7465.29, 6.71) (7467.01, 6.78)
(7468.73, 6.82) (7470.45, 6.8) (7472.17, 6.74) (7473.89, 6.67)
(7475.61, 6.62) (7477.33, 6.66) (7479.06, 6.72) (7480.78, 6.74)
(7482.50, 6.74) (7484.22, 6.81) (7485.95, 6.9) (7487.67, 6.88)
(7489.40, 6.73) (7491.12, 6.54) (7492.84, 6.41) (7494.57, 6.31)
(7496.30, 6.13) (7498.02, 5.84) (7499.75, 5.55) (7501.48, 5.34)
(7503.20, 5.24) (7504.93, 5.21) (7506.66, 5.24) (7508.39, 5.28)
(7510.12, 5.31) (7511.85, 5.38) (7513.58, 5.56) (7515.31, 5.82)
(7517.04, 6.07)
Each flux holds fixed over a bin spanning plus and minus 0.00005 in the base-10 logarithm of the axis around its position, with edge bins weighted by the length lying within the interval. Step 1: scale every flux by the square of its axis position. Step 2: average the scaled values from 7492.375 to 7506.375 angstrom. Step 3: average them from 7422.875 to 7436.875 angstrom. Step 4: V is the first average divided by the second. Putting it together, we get 0.84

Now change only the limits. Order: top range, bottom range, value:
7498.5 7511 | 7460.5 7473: 0.80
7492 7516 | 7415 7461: 0.84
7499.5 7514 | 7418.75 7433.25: 0.79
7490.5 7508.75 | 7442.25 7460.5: 0.87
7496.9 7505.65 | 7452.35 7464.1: 0.84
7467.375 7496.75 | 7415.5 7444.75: 0.97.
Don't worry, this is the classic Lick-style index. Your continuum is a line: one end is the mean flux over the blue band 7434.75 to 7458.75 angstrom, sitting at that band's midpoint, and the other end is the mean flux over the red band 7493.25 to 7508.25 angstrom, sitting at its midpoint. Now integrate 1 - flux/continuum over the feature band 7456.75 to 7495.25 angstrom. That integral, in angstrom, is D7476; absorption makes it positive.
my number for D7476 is -3.3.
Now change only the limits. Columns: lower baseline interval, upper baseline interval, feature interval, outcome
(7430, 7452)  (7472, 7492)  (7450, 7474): 0.6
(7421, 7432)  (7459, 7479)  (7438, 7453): -0.1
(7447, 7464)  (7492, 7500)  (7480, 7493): -1.1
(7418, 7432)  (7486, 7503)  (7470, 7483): -0.7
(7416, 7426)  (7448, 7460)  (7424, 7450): -0.5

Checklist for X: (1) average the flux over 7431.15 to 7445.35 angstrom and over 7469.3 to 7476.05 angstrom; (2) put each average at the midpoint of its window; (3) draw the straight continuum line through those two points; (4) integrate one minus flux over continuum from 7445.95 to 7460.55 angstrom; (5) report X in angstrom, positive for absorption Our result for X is 0.5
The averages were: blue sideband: 6.99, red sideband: 6.72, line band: 6.63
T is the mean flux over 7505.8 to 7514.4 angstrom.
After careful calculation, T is 5.35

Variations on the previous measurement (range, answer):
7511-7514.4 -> 5.47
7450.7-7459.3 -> 6.55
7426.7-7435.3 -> 6.9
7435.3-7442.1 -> 7.09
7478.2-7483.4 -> 6.74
